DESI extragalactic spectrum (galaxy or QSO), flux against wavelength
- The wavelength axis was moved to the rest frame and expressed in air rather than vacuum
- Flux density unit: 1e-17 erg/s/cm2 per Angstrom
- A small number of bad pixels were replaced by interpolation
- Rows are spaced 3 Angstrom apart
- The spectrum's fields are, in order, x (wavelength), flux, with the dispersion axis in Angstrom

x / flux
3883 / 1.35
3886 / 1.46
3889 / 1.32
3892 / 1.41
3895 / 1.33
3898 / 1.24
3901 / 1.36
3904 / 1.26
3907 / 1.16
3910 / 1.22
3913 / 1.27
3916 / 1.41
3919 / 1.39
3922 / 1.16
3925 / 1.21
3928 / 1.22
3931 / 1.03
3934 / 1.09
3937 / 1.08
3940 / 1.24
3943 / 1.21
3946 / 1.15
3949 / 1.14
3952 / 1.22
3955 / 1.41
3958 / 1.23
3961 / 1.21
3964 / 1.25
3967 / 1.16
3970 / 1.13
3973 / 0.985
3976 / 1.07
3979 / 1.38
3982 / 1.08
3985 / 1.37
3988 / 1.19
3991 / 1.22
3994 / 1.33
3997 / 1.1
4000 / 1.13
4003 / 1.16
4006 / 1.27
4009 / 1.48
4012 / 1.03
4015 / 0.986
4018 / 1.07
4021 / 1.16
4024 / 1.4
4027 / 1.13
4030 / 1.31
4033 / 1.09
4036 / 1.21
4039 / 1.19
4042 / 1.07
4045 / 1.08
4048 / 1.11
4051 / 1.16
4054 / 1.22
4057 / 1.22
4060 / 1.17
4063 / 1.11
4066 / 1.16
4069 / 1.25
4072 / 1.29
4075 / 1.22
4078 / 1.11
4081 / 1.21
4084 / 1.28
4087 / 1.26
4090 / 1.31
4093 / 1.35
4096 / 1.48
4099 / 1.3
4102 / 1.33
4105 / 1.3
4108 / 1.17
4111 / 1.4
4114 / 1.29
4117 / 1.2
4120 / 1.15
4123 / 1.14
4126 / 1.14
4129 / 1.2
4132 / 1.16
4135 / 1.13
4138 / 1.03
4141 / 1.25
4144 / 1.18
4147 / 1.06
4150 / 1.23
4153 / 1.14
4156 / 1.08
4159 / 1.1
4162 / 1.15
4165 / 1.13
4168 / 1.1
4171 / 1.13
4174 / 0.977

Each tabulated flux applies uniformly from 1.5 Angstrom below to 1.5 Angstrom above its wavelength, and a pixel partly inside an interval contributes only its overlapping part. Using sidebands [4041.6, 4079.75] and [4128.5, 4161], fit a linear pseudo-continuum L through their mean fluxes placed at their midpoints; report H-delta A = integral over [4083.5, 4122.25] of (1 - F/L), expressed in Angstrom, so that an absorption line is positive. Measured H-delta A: -4.57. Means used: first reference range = 1.17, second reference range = 1.14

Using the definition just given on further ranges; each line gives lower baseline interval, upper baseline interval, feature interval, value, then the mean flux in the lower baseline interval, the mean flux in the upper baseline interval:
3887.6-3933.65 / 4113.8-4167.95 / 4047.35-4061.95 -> 0.2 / 1.26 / 1.15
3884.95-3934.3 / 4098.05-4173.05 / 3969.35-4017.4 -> 2.1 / 1.27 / 1.18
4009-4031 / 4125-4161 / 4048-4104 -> -4.1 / 1.17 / 1.14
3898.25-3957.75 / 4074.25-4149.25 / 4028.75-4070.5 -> 2.0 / 1.22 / 1.23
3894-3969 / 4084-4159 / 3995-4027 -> 1.1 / 1.22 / 1.22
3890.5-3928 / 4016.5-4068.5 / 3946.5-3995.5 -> 0.8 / 1.28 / 1.17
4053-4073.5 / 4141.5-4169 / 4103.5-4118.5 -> -1.3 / 1.2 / 1.13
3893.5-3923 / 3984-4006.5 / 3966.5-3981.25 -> 1.1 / 1.28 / 1.22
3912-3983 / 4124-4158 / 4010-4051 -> 1.0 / 1.2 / 1.14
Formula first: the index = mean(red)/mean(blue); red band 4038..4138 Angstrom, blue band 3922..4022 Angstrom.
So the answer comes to 1.03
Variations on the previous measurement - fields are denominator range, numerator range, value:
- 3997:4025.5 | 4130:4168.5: 0.96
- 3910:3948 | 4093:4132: 1.04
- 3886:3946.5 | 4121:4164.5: 0.92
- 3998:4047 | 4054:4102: 1.07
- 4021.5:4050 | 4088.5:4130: 1.08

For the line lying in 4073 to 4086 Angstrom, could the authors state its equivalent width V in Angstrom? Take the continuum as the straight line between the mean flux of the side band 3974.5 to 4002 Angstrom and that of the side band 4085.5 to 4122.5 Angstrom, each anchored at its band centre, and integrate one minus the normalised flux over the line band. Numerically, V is 0.6 Angstrom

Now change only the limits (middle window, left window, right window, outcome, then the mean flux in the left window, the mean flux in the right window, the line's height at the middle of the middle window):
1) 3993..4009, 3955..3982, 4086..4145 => -0.32 Angstrom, 1.18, 1.24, 1.2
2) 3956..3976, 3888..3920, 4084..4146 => 1.95 Angstrom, 1.3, 1.24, 1.29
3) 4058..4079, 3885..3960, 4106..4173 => -0.01 Angstrom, 1.25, 1.16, 1.19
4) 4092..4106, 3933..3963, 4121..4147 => -2.37 Angstrom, 1.2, 1.15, 1.16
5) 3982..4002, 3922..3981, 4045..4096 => -0.32 Angstrom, 1.18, 1.22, 1.19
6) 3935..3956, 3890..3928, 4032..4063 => 0.81 Angstrom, 1.28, 1.15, 1.25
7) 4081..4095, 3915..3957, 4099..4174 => -1.36 Angstrom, 1.21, 1.17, 1.18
